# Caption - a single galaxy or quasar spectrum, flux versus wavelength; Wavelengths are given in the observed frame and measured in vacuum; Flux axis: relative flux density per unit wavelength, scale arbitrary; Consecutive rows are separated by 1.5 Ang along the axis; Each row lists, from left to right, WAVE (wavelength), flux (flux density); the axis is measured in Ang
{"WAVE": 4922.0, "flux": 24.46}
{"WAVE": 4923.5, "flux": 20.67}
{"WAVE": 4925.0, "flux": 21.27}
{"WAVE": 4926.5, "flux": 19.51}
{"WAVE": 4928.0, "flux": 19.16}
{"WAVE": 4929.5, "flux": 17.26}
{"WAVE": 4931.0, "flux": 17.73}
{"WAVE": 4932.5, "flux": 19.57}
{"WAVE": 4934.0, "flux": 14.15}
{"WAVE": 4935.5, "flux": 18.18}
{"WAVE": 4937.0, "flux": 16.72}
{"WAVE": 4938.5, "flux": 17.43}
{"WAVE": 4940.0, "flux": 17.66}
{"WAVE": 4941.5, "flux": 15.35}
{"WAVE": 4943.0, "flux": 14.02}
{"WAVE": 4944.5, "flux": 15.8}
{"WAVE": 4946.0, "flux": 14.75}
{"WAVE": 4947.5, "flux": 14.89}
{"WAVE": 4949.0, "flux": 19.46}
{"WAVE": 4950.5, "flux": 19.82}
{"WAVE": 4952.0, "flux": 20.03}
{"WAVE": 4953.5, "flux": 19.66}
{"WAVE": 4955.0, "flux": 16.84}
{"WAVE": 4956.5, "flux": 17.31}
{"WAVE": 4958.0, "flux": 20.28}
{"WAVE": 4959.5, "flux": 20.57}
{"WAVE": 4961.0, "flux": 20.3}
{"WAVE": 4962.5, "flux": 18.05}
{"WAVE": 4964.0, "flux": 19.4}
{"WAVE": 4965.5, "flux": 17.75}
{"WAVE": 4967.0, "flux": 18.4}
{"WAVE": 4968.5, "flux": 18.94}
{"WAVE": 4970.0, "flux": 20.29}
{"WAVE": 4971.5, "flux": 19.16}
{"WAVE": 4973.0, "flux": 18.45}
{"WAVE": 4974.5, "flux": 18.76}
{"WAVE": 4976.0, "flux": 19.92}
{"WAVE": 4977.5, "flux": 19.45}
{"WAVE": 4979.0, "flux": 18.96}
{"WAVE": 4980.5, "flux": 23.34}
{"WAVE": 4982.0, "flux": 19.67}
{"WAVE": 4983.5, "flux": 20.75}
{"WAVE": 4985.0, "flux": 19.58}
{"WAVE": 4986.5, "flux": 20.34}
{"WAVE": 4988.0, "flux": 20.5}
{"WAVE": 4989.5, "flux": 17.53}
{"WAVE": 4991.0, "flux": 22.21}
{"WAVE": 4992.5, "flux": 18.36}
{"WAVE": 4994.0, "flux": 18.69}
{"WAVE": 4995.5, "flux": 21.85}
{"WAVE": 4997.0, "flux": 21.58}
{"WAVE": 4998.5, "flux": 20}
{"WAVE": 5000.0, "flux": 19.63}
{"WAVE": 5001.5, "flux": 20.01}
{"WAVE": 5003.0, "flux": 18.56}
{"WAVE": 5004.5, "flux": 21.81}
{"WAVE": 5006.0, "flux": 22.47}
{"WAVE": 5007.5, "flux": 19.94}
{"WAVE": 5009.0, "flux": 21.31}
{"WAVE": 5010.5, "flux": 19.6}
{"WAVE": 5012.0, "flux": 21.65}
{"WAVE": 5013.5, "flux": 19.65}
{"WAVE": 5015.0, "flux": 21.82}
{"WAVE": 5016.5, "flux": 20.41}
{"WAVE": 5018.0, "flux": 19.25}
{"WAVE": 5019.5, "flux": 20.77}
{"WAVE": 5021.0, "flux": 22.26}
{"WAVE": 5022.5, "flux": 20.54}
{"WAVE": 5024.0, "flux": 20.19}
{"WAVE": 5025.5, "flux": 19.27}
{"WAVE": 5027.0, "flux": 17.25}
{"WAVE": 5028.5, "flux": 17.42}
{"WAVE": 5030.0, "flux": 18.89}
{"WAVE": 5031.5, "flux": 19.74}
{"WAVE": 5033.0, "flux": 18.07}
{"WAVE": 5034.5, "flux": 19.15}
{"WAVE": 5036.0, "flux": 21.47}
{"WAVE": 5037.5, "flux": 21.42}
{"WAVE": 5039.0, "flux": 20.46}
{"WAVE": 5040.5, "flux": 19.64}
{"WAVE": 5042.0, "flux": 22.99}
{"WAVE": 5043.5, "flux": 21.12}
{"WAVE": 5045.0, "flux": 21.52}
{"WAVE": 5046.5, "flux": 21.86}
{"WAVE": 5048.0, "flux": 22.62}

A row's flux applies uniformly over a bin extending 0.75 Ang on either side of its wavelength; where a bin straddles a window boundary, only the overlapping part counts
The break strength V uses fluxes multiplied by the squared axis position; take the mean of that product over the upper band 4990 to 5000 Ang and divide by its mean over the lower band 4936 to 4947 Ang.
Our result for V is 1.3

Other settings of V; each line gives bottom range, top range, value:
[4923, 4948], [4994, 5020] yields 1.22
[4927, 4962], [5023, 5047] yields 1.17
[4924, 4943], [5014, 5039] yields 1.17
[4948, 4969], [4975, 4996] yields 1.07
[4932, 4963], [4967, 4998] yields 1.14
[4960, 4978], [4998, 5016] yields 1.09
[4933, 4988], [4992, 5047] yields 1.12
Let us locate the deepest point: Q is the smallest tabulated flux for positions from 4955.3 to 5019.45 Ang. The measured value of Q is 17.31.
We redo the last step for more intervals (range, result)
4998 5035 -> 17.25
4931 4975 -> 14.02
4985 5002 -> 17.53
